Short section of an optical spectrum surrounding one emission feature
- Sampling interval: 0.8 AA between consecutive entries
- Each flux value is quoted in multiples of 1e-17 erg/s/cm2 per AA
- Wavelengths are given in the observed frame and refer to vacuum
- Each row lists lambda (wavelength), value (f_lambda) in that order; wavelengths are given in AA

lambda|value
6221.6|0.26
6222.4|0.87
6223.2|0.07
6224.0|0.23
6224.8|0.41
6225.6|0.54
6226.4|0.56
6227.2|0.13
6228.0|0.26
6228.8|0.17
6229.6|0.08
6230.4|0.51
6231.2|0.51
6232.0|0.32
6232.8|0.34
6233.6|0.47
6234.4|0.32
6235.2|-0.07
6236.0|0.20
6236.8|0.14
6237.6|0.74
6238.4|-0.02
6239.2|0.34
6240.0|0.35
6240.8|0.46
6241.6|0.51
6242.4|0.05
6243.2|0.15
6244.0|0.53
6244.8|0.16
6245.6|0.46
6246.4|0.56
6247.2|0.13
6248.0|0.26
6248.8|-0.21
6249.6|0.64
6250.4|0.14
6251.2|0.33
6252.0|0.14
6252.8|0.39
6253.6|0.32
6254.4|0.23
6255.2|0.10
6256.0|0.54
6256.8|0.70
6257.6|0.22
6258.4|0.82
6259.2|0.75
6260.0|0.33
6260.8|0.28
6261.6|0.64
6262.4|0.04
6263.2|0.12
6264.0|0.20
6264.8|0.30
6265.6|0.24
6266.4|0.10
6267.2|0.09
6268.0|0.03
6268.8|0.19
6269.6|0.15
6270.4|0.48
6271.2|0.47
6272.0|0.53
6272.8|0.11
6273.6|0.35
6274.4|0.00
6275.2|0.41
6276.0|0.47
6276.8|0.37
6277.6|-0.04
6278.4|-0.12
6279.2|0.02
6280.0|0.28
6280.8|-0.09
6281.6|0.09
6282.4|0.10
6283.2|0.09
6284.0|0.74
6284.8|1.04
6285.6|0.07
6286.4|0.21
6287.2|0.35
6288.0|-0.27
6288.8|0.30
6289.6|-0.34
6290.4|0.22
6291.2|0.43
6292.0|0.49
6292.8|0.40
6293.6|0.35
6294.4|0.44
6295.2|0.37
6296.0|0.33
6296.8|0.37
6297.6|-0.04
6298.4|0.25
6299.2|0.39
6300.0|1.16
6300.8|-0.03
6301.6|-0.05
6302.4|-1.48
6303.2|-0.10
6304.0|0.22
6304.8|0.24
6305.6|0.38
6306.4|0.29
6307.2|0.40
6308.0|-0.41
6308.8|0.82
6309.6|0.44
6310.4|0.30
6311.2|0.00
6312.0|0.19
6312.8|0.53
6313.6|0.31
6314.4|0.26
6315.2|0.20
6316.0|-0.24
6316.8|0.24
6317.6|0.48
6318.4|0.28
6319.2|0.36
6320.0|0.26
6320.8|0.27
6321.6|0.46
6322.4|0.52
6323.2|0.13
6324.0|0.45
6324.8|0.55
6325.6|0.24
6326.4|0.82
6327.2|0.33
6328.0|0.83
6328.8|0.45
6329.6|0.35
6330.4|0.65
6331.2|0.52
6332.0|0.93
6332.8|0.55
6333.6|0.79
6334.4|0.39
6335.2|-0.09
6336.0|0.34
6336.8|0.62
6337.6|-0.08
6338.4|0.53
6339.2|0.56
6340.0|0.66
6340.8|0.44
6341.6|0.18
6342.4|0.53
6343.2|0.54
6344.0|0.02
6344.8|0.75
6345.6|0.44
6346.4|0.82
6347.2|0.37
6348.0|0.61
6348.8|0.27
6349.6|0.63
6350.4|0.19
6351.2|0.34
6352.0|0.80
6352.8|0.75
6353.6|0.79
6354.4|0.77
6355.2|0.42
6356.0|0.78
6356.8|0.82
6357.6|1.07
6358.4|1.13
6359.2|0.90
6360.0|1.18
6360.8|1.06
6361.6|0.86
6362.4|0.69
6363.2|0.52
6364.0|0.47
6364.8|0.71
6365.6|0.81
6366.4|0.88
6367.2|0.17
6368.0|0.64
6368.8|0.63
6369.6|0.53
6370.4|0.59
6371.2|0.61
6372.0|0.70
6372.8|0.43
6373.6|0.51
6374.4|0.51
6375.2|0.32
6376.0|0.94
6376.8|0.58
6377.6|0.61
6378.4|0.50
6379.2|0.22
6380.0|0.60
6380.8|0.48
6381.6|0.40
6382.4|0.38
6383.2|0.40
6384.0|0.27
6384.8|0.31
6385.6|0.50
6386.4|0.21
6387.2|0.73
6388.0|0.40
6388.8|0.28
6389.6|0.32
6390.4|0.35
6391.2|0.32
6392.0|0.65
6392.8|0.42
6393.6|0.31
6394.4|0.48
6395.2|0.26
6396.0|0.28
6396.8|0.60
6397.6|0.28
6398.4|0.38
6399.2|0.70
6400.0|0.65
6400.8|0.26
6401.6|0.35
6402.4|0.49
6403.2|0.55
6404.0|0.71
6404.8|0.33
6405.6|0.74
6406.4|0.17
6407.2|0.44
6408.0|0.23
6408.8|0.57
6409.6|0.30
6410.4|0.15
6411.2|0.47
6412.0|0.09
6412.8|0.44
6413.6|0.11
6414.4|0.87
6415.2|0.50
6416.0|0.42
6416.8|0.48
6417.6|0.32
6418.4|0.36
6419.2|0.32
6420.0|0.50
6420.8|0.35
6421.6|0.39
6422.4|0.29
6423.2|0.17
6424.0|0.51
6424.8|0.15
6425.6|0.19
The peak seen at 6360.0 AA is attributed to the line Mg II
